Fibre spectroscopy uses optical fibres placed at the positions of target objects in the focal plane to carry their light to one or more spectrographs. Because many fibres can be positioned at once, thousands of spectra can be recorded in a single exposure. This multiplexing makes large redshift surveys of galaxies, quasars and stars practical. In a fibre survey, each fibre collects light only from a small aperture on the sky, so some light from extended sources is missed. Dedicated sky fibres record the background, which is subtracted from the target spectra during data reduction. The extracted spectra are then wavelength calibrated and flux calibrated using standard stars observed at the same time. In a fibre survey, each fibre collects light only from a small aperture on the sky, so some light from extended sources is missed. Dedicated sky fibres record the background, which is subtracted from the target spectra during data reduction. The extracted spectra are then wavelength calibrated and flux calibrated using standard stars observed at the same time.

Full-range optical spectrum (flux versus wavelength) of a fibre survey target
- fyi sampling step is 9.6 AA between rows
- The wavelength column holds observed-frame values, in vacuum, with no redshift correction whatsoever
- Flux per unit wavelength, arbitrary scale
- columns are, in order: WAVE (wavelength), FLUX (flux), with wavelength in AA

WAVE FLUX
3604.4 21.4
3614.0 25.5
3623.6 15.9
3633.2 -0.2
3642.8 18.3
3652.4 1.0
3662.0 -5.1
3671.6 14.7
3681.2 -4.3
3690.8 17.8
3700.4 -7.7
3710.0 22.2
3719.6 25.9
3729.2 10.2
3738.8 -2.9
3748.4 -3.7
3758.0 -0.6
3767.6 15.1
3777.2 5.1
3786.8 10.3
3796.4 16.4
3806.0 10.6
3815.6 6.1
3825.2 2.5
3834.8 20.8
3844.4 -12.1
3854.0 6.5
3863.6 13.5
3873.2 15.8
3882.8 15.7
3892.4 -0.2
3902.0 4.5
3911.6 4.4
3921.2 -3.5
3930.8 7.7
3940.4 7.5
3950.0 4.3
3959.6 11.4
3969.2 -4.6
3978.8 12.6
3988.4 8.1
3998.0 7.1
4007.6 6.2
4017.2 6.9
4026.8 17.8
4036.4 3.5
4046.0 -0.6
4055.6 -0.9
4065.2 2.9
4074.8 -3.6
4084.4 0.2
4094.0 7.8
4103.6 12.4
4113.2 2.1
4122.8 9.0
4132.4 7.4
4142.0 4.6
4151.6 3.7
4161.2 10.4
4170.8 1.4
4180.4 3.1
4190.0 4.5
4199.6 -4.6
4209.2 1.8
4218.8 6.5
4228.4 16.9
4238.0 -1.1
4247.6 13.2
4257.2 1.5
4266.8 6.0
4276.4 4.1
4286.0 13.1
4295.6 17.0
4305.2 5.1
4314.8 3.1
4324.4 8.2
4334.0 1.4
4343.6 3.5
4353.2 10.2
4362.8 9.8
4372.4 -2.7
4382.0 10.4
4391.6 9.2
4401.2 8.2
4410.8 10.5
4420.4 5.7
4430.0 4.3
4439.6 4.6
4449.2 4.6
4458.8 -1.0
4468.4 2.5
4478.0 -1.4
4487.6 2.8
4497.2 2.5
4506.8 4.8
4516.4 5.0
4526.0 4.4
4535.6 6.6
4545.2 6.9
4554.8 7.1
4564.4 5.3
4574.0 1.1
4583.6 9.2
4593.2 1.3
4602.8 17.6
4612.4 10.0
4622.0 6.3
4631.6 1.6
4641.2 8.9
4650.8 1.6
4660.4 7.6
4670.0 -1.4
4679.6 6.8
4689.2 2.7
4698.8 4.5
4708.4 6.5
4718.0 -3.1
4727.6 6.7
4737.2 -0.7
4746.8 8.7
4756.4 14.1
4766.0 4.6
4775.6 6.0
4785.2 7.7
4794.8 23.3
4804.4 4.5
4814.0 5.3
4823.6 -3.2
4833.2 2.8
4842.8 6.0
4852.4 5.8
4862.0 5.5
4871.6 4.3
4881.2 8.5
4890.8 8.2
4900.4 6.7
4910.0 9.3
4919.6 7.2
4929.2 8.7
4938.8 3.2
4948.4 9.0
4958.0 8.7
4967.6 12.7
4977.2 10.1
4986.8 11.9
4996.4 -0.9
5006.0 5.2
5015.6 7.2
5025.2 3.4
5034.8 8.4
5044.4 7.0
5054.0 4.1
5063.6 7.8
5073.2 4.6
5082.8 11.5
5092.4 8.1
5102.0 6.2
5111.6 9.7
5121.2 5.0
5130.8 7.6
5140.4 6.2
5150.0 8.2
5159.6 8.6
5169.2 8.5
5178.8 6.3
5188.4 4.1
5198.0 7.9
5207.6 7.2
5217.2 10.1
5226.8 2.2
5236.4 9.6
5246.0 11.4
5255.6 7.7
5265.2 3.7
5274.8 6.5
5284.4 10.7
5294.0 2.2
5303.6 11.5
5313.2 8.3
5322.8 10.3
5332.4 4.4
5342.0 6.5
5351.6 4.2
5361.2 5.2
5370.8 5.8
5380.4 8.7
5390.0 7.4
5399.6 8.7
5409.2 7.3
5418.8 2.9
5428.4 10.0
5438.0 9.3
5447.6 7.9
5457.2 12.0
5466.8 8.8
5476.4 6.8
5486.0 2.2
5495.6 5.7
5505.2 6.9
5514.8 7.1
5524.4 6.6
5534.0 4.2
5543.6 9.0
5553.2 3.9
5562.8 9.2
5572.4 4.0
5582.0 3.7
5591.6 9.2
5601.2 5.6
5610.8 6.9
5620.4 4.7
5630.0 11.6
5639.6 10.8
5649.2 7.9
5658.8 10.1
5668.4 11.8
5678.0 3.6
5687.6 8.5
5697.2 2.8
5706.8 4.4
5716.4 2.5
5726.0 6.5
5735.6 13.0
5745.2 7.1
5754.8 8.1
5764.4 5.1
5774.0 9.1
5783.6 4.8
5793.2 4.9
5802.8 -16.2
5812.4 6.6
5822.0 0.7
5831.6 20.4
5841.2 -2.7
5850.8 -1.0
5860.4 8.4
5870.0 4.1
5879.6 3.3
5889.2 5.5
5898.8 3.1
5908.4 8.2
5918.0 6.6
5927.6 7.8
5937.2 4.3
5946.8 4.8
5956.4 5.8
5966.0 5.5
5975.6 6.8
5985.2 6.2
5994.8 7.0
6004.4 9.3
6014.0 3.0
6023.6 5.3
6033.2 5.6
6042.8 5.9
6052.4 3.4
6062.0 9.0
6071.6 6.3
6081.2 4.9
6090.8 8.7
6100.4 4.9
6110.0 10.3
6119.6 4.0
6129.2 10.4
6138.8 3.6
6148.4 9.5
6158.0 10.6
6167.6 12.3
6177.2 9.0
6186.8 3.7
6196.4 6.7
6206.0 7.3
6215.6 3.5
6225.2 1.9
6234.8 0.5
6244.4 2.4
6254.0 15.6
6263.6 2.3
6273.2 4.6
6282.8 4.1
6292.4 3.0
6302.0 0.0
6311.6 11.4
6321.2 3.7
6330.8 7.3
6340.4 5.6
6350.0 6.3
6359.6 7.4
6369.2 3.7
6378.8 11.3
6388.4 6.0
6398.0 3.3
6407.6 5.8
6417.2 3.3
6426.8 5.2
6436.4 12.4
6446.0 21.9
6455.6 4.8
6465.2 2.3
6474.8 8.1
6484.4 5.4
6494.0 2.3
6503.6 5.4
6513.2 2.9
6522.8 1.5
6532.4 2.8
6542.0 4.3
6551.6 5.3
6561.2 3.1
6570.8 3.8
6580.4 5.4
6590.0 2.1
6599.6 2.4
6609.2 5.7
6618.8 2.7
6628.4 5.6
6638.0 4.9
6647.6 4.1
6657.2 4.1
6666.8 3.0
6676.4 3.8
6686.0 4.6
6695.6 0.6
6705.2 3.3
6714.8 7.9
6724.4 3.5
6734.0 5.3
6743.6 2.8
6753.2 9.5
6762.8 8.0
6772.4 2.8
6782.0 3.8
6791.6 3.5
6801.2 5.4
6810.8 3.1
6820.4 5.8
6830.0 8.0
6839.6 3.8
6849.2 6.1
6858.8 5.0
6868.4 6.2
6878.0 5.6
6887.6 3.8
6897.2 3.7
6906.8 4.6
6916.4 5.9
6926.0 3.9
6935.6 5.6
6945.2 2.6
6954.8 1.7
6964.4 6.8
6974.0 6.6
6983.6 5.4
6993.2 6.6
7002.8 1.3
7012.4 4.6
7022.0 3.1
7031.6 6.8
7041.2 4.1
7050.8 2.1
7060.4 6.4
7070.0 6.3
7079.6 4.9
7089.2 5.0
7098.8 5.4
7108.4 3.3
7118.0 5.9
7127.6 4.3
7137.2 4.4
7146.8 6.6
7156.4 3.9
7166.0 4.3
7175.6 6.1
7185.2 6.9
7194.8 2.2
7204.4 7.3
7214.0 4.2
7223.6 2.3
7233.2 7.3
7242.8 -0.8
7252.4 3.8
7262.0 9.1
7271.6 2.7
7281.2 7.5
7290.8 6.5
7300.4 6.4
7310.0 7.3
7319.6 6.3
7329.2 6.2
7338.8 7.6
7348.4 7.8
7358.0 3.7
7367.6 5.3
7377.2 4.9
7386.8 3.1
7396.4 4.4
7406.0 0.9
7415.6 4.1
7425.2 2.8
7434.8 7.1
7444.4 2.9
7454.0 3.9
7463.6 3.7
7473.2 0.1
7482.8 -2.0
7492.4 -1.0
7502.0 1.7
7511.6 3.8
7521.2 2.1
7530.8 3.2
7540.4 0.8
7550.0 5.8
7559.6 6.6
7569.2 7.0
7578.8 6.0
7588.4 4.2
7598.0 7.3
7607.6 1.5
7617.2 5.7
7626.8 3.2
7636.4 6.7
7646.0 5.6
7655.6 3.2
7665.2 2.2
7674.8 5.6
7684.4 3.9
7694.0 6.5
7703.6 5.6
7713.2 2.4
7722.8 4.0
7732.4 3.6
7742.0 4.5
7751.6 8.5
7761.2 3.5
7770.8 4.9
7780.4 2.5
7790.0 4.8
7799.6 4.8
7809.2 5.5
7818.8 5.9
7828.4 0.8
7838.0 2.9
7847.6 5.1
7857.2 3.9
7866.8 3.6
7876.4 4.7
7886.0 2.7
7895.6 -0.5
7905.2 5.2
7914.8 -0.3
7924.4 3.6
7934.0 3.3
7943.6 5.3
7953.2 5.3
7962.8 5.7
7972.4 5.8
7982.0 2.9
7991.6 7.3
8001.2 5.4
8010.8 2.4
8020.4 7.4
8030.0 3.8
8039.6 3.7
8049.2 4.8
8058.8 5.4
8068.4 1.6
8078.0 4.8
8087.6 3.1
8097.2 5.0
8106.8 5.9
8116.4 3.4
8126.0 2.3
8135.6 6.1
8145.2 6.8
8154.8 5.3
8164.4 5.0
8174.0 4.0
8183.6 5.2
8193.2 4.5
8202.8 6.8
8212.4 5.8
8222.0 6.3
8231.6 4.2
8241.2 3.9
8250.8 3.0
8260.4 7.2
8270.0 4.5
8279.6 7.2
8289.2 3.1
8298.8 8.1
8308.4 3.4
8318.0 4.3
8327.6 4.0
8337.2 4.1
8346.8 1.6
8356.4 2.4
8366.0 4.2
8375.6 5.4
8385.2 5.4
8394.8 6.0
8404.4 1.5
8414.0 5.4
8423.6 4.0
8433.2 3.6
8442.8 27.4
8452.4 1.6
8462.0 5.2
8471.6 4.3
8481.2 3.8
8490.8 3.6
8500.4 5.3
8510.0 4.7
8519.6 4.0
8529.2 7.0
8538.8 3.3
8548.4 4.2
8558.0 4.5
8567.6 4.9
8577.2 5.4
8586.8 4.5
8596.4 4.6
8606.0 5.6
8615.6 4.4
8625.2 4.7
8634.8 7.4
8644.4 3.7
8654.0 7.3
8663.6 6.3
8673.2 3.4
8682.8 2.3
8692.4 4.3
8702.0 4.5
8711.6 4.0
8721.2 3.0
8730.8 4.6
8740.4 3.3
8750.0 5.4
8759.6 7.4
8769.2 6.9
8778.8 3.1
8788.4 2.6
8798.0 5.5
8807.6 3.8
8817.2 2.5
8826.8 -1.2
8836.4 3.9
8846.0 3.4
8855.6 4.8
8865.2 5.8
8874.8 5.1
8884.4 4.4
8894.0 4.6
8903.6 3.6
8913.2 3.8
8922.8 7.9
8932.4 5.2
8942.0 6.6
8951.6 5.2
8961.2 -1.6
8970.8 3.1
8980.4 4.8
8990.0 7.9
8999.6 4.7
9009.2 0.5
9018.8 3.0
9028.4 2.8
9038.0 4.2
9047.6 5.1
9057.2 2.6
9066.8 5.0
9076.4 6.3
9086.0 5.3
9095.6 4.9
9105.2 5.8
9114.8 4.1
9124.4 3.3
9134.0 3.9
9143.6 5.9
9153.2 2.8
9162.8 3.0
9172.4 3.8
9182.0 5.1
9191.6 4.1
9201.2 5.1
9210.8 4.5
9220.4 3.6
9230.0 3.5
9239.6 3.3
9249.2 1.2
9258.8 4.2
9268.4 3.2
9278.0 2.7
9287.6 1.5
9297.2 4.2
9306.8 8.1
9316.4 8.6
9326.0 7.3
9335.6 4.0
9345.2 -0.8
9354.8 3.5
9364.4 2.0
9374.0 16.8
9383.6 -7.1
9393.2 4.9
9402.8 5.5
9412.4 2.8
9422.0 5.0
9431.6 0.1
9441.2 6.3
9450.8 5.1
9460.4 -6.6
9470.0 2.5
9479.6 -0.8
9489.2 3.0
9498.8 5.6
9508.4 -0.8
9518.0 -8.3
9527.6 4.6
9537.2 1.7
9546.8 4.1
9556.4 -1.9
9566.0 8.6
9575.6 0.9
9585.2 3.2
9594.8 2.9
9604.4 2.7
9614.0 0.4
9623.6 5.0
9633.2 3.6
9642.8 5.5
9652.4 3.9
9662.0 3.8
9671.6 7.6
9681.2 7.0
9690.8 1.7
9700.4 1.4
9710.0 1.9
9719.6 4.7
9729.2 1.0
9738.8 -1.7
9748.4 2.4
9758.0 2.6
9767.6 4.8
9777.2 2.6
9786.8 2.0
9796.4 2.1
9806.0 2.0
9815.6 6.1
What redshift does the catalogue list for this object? 0.286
